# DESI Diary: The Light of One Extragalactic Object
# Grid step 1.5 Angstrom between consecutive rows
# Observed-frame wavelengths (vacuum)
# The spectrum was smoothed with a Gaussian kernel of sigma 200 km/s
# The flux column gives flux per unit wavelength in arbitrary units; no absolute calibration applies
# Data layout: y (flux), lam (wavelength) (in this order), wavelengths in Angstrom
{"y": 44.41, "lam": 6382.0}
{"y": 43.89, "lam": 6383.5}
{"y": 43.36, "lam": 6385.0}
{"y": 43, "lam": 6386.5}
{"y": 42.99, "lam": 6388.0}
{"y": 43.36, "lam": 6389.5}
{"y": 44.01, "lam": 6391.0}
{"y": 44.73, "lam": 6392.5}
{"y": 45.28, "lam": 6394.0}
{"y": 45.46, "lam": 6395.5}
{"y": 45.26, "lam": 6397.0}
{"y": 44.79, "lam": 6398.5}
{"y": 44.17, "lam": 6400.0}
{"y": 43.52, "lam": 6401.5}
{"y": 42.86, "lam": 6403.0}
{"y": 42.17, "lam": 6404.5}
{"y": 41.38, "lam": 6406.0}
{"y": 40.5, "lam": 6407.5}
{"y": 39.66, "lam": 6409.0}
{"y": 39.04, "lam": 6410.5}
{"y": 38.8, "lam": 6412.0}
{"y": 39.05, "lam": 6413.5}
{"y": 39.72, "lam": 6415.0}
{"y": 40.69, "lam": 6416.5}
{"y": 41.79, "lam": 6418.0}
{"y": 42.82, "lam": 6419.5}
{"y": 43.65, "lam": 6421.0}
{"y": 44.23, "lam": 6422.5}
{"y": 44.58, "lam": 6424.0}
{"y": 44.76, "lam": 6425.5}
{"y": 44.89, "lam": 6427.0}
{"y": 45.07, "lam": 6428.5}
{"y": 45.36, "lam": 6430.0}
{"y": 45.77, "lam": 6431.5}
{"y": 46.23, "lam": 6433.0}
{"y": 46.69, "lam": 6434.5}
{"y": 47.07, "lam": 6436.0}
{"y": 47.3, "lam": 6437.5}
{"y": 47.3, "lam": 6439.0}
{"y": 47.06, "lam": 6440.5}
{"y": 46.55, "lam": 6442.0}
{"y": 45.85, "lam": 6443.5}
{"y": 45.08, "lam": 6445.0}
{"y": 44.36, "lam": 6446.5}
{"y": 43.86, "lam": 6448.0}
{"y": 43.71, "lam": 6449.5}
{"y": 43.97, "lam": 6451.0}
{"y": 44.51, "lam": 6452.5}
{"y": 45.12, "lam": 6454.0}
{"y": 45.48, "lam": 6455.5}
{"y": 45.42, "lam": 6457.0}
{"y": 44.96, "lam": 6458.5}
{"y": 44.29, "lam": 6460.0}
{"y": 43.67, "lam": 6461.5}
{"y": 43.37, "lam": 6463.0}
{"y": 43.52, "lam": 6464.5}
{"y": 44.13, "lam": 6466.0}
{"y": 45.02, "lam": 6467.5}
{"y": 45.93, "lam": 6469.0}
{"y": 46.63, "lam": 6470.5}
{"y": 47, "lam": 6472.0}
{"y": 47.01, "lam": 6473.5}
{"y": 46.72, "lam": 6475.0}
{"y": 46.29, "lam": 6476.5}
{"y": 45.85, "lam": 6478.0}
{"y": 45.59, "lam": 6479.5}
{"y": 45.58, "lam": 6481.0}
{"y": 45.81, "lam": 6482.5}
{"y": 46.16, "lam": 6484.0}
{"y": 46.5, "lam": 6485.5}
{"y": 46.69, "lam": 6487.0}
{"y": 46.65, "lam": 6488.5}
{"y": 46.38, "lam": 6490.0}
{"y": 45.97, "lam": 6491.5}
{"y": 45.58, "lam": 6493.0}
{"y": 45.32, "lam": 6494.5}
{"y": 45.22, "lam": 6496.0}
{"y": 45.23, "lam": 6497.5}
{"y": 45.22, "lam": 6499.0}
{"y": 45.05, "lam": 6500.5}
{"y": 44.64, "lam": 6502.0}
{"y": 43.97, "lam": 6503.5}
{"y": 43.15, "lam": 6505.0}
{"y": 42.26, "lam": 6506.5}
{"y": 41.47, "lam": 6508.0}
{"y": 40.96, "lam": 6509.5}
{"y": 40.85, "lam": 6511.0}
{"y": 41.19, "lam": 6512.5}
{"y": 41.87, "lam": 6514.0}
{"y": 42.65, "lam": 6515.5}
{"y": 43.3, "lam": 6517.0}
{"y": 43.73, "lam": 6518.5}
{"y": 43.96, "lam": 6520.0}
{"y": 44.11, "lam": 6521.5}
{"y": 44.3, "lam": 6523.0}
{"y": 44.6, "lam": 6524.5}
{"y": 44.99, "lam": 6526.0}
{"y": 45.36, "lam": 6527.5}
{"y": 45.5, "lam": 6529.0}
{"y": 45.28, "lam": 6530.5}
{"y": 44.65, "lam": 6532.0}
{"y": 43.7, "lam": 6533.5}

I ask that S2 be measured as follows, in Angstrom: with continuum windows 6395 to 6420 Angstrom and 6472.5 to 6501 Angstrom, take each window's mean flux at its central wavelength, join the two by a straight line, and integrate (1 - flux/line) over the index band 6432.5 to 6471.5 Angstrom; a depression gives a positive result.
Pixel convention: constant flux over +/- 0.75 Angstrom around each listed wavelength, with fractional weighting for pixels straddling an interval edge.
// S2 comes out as -1.0 Angstrom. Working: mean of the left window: 41.8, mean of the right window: 46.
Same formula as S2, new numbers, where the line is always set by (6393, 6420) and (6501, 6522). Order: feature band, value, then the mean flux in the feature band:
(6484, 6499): -1.17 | 45.9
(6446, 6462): -0.80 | 44.5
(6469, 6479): -0.94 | 46.5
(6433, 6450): -1.47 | 45.9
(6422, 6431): -0.57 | 44.9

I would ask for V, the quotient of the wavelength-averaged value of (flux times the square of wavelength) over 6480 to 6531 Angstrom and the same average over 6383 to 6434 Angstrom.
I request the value 1.1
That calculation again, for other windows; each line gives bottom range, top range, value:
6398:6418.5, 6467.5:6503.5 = 1.14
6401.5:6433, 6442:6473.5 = 1.07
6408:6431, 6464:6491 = 1.11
